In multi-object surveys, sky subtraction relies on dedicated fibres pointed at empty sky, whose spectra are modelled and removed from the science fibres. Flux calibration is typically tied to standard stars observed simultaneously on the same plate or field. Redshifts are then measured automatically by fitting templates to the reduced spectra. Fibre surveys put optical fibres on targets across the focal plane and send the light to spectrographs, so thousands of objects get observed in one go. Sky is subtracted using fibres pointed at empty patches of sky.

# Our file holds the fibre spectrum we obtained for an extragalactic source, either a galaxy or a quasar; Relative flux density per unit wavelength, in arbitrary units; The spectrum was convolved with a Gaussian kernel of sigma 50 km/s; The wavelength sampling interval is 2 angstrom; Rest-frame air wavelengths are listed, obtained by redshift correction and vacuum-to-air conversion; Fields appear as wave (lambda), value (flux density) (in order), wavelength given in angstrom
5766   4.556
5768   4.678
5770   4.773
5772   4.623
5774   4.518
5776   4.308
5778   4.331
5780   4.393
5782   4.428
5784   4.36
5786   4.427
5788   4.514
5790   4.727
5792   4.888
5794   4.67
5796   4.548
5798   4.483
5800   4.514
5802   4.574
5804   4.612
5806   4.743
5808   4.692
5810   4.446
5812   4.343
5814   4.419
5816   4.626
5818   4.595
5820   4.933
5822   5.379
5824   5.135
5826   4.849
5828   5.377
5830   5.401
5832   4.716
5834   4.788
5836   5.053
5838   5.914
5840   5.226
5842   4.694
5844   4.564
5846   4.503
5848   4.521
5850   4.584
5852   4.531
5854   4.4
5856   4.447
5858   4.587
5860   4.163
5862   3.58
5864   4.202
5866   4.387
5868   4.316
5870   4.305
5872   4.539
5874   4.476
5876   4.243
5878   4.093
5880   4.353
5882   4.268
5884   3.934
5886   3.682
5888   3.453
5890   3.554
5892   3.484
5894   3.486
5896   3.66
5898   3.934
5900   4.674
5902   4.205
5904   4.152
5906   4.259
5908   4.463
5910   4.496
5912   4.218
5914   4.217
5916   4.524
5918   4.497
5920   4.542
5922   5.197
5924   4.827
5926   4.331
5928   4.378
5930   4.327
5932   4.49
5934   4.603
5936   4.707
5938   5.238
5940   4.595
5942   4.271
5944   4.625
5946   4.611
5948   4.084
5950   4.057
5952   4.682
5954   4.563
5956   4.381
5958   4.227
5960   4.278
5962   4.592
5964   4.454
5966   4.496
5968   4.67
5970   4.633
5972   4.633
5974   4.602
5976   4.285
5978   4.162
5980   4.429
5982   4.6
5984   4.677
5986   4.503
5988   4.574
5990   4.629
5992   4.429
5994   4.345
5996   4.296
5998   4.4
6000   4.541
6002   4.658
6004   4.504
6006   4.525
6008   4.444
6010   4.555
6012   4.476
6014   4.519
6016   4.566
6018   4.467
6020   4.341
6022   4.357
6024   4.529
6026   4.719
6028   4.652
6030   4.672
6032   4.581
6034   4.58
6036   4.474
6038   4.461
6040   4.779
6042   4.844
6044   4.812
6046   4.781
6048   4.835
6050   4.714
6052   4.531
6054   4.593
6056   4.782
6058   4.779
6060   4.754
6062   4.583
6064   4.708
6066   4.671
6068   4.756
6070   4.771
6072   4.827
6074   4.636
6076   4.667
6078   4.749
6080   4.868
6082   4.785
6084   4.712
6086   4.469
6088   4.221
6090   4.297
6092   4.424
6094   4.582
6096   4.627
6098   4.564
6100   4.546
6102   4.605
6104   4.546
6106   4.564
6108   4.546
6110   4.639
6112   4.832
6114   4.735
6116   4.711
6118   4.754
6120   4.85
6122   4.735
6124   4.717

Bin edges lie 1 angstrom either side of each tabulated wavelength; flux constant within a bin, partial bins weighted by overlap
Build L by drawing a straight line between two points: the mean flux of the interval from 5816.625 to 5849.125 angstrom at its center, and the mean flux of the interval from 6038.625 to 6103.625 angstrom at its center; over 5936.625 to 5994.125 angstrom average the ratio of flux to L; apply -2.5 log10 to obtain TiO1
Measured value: 0.071 mag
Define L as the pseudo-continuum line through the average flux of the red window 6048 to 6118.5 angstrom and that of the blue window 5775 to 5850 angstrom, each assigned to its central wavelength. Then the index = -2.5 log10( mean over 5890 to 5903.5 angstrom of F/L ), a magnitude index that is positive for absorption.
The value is 0.20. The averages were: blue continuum 4.72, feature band 3.89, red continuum 4.65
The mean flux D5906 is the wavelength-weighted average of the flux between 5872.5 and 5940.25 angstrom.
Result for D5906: 4.28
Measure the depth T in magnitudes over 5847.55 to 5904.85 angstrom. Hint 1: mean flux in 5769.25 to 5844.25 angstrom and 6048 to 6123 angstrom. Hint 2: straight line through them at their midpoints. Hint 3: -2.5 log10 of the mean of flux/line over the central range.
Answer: 0.14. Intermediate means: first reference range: 4.73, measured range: 4.14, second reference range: 4.65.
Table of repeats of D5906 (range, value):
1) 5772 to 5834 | 4.67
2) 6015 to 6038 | 4.54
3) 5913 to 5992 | 4.52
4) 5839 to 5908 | 4.22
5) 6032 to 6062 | 4.69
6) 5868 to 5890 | 4.12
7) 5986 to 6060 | 4.58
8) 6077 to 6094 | 4.57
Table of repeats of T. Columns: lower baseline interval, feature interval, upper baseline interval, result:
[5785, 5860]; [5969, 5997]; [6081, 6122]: 0.04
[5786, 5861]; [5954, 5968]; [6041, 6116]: 0.06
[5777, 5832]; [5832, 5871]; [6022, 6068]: 0.03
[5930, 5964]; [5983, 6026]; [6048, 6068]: 0.02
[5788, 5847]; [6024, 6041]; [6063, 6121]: 0.02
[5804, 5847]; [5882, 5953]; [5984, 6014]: 0.09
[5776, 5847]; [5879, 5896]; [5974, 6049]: 0.23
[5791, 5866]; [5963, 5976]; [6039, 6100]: 0.03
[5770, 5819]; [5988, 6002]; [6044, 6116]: 0.04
